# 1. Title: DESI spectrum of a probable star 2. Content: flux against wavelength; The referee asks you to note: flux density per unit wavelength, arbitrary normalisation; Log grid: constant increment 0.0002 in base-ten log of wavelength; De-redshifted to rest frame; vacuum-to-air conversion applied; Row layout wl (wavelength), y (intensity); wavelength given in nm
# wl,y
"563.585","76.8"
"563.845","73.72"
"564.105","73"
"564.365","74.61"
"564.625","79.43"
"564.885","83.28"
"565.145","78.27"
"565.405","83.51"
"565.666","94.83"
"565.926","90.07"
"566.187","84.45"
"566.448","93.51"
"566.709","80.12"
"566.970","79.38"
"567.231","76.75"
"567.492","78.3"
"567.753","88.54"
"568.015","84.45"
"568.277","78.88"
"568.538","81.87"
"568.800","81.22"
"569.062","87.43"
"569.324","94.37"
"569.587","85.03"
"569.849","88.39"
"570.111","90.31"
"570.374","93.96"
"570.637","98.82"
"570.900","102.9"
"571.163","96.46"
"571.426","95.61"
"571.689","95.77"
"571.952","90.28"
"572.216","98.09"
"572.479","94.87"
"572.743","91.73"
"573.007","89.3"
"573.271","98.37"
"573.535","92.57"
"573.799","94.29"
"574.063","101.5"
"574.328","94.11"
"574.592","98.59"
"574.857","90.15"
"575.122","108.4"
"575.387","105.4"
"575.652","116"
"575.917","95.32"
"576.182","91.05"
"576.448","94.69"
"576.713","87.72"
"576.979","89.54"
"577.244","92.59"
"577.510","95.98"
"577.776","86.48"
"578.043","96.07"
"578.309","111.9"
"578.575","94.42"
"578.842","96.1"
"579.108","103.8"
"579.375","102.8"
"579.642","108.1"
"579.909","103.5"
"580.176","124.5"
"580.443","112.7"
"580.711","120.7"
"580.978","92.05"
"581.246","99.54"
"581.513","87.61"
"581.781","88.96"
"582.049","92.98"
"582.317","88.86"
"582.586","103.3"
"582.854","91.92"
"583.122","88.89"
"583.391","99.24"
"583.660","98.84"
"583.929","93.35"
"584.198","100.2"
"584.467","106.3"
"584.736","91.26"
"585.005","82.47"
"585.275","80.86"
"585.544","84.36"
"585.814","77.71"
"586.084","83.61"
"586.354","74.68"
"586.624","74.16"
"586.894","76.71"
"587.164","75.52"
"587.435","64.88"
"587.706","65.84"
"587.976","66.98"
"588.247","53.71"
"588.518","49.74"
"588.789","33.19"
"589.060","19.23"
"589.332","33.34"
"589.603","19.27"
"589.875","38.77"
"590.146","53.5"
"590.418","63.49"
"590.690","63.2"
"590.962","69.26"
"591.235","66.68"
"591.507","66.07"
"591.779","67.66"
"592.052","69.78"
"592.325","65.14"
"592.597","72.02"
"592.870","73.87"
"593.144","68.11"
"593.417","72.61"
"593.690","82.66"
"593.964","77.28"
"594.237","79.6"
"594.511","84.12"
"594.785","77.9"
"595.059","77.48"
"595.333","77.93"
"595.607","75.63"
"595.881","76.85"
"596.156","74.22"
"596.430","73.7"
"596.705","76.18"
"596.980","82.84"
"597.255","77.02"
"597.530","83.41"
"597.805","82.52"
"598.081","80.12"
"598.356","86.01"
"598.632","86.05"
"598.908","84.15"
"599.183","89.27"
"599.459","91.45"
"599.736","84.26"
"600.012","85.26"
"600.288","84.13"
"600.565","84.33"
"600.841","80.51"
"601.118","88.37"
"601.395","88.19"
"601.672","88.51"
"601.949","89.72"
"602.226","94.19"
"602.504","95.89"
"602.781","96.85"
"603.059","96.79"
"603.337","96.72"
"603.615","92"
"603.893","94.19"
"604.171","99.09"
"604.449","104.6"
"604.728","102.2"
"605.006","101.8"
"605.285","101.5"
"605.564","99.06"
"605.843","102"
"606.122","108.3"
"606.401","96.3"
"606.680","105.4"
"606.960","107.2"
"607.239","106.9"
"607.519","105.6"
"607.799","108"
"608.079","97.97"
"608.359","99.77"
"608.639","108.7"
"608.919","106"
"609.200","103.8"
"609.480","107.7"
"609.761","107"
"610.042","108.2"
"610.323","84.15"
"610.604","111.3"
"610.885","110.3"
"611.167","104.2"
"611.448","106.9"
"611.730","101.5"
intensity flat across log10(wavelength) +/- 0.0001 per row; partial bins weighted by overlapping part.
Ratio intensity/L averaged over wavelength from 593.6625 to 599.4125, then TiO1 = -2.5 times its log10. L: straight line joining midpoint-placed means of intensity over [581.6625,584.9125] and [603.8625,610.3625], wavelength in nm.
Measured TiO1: 0.23 mag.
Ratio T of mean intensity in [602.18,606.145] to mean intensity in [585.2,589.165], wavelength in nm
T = 1.51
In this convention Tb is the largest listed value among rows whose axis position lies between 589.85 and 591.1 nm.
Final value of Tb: 69.26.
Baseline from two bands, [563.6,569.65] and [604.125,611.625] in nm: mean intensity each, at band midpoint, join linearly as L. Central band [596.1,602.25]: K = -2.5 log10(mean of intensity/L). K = 0.18 mag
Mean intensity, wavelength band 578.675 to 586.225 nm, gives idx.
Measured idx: 96.5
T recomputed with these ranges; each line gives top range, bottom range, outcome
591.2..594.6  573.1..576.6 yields 0.74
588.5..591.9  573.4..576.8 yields 0.51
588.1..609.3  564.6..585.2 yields 0.87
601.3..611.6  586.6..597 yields 1.55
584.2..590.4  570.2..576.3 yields 0.67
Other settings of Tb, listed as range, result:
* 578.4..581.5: 124.5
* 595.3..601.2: 91.45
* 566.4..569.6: 94.37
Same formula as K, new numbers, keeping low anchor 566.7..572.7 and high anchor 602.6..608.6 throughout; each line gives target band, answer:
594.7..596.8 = 0.271 mag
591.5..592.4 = 0.390 mag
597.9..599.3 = 0.164 mag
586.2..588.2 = 0.321 mag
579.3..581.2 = -0.176 mag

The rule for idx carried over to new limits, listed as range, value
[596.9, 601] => 84.1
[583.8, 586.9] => 85.8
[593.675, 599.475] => 80.5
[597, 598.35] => 81.5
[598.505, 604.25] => 89.9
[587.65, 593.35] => 56.2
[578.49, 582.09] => 102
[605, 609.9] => 104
